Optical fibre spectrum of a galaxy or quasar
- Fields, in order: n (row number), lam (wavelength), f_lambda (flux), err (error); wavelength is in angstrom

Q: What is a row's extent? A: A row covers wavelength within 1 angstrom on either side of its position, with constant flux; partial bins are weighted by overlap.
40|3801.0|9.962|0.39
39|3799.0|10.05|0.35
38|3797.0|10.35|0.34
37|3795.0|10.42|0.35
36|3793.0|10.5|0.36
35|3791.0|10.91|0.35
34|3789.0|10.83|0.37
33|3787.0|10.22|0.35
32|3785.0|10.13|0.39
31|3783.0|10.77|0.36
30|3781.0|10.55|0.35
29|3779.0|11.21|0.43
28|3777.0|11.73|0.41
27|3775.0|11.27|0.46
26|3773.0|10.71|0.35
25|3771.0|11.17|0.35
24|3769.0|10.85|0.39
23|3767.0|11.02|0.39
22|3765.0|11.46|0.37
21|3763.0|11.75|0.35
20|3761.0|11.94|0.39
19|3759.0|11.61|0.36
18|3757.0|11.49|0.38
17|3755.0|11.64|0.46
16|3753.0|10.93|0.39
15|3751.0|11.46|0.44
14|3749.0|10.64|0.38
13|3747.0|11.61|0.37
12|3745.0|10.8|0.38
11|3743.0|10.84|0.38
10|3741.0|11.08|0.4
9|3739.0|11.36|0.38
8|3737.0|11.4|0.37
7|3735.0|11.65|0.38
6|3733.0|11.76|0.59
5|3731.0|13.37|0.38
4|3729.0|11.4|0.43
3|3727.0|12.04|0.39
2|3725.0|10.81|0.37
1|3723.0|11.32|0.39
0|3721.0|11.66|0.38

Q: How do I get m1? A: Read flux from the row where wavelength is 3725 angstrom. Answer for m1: 10.81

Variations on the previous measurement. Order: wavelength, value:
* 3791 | 10.91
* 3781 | 10.55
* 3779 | 11.21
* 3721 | 11.66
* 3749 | 10.64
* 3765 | 11.46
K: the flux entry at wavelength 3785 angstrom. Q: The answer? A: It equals 10.13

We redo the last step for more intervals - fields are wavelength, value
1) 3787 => 10.22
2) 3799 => 10.05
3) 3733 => 11.76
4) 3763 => 11.75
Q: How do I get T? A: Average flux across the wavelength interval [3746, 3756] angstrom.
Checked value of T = 11.3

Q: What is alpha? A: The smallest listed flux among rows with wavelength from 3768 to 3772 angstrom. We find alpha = 10.85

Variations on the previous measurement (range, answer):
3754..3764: 11.49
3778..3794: 10.13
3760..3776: 10.71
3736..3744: 10.84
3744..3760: 10.64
